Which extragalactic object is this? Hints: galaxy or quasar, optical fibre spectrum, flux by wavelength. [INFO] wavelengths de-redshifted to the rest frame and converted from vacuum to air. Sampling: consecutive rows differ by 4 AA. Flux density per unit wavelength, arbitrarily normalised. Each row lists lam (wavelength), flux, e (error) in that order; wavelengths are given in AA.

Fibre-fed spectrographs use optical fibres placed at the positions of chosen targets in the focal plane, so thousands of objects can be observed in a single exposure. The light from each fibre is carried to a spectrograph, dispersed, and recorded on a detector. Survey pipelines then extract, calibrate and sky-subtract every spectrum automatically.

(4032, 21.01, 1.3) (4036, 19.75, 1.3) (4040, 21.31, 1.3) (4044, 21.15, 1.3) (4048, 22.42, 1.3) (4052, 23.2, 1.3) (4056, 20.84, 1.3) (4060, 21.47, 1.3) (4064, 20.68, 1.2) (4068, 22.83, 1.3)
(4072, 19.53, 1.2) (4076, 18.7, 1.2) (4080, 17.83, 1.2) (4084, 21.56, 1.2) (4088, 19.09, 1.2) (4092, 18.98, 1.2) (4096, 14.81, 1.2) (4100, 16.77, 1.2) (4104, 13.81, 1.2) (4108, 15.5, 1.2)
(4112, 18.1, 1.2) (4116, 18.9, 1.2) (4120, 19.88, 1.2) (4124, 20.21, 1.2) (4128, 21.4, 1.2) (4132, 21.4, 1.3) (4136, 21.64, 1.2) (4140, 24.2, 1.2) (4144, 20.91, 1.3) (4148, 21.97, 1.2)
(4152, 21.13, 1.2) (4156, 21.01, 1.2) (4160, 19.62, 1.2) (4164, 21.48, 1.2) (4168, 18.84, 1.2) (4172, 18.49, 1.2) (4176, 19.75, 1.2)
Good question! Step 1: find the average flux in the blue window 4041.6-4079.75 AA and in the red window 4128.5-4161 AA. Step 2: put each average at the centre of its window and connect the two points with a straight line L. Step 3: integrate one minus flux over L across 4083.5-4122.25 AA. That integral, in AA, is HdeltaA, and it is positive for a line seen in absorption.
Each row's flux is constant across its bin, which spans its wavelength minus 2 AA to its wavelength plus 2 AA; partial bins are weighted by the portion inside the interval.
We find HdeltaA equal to 6.7 AA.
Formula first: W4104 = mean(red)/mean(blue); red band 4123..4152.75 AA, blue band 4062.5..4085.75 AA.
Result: 1.07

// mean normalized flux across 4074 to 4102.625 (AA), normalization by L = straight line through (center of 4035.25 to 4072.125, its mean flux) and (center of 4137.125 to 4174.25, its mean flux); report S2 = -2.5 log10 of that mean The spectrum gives 0.17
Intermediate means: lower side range 21.5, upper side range 20.9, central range 18.2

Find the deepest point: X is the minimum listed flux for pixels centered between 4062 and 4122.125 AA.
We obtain 13.81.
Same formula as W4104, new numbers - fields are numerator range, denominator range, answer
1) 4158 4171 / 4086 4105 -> 1.18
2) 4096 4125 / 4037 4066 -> 0.80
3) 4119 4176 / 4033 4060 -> 0.97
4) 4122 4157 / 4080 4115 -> 1.24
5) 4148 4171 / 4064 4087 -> 1.02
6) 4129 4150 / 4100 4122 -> 1.28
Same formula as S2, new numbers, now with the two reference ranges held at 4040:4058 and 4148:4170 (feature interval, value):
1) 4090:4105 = 0.29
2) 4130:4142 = -0.08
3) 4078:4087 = 0.10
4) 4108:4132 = 0.08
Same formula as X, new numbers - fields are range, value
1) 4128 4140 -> 21.4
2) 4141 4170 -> 18.84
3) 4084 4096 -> 14.81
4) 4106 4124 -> 15.5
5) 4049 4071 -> 20.68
